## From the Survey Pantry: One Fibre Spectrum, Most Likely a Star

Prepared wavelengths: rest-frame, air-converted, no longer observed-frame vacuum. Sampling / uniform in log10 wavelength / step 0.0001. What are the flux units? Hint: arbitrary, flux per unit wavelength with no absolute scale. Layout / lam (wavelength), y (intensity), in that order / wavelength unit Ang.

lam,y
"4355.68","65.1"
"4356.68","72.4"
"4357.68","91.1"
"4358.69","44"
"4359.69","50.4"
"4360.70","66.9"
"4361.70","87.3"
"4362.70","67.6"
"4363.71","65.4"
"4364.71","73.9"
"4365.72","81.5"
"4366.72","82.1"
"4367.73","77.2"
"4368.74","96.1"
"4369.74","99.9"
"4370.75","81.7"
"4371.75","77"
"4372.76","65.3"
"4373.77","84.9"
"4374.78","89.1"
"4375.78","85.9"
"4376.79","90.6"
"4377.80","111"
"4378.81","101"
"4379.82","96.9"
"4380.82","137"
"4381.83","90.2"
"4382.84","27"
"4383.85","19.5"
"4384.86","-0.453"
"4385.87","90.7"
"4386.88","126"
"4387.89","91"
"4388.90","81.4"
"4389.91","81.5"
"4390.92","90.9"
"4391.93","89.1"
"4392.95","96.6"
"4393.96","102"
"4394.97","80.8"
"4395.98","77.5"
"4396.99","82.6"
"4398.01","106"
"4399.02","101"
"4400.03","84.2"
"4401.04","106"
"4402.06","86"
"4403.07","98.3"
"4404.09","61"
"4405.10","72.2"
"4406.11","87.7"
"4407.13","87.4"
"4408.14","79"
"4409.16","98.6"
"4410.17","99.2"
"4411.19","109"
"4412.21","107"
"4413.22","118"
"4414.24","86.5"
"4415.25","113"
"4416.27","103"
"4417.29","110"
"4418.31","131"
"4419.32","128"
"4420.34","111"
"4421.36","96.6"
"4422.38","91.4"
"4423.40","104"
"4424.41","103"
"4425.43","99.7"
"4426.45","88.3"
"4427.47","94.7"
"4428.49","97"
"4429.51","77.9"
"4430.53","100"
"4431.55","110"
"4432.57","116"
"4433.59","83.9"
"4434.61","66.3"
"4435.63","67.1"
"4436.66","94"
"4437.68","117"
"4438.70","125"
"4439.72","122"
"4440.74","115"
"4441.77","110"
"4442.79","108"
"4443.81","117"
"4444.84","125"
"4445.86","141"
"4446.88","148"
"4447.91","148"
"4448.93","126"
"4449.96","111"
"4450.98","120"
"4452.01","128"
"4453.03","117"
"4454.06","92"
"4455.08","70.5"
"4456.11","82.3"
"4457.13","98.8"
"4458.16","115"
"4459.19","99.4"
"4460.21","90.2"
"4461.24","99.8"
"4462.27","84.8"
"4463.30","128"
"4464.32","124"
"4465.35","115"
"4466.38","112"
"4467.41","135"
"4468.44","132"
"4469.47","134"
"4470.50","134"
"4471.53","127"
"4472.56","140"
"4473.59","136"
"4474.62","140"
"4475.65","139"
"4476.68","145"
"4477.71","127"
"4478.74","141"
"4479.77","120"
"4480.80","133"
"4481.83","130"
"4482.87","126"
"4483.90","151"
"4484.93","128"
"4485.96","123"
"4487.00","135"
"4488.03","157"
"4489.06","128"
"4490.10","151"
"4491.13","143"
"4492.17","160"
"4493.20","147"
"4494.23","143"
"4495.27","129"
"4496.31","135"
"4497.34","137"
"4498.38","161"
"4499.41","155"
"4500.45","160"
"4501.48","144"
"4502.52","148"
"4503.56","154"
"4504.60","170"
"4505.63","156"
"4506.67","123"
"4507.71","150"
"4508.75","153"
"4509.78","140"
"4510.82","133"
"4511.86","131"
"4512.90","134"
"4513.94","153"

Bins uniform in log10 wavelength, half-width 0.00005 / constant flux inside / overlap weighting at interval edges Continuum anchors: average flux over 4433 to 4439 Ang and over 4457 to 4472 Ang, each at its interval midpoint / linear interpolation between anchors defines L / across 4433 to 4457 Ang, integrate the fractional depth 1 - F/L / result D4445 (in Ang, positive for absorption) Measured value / -2.69 Ang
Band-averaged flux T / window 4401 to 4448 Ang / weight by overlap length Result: 103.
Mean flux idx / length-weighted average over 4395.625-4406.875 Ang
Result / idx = 87.6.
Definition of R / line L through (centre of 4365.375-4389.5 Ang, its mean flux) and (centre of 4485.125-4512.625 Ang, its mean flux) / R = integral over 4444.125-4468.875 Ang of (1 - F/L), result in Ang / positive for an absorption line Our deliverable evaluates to 1.7 Ang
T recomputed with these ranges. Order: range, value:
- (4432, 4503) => 125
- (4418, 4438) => 98.4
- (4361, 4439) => 90.7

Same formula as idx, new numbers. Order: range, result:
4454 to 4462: 93.3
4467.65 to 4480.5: 135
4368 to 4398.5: 84.9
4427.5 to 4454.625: 111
